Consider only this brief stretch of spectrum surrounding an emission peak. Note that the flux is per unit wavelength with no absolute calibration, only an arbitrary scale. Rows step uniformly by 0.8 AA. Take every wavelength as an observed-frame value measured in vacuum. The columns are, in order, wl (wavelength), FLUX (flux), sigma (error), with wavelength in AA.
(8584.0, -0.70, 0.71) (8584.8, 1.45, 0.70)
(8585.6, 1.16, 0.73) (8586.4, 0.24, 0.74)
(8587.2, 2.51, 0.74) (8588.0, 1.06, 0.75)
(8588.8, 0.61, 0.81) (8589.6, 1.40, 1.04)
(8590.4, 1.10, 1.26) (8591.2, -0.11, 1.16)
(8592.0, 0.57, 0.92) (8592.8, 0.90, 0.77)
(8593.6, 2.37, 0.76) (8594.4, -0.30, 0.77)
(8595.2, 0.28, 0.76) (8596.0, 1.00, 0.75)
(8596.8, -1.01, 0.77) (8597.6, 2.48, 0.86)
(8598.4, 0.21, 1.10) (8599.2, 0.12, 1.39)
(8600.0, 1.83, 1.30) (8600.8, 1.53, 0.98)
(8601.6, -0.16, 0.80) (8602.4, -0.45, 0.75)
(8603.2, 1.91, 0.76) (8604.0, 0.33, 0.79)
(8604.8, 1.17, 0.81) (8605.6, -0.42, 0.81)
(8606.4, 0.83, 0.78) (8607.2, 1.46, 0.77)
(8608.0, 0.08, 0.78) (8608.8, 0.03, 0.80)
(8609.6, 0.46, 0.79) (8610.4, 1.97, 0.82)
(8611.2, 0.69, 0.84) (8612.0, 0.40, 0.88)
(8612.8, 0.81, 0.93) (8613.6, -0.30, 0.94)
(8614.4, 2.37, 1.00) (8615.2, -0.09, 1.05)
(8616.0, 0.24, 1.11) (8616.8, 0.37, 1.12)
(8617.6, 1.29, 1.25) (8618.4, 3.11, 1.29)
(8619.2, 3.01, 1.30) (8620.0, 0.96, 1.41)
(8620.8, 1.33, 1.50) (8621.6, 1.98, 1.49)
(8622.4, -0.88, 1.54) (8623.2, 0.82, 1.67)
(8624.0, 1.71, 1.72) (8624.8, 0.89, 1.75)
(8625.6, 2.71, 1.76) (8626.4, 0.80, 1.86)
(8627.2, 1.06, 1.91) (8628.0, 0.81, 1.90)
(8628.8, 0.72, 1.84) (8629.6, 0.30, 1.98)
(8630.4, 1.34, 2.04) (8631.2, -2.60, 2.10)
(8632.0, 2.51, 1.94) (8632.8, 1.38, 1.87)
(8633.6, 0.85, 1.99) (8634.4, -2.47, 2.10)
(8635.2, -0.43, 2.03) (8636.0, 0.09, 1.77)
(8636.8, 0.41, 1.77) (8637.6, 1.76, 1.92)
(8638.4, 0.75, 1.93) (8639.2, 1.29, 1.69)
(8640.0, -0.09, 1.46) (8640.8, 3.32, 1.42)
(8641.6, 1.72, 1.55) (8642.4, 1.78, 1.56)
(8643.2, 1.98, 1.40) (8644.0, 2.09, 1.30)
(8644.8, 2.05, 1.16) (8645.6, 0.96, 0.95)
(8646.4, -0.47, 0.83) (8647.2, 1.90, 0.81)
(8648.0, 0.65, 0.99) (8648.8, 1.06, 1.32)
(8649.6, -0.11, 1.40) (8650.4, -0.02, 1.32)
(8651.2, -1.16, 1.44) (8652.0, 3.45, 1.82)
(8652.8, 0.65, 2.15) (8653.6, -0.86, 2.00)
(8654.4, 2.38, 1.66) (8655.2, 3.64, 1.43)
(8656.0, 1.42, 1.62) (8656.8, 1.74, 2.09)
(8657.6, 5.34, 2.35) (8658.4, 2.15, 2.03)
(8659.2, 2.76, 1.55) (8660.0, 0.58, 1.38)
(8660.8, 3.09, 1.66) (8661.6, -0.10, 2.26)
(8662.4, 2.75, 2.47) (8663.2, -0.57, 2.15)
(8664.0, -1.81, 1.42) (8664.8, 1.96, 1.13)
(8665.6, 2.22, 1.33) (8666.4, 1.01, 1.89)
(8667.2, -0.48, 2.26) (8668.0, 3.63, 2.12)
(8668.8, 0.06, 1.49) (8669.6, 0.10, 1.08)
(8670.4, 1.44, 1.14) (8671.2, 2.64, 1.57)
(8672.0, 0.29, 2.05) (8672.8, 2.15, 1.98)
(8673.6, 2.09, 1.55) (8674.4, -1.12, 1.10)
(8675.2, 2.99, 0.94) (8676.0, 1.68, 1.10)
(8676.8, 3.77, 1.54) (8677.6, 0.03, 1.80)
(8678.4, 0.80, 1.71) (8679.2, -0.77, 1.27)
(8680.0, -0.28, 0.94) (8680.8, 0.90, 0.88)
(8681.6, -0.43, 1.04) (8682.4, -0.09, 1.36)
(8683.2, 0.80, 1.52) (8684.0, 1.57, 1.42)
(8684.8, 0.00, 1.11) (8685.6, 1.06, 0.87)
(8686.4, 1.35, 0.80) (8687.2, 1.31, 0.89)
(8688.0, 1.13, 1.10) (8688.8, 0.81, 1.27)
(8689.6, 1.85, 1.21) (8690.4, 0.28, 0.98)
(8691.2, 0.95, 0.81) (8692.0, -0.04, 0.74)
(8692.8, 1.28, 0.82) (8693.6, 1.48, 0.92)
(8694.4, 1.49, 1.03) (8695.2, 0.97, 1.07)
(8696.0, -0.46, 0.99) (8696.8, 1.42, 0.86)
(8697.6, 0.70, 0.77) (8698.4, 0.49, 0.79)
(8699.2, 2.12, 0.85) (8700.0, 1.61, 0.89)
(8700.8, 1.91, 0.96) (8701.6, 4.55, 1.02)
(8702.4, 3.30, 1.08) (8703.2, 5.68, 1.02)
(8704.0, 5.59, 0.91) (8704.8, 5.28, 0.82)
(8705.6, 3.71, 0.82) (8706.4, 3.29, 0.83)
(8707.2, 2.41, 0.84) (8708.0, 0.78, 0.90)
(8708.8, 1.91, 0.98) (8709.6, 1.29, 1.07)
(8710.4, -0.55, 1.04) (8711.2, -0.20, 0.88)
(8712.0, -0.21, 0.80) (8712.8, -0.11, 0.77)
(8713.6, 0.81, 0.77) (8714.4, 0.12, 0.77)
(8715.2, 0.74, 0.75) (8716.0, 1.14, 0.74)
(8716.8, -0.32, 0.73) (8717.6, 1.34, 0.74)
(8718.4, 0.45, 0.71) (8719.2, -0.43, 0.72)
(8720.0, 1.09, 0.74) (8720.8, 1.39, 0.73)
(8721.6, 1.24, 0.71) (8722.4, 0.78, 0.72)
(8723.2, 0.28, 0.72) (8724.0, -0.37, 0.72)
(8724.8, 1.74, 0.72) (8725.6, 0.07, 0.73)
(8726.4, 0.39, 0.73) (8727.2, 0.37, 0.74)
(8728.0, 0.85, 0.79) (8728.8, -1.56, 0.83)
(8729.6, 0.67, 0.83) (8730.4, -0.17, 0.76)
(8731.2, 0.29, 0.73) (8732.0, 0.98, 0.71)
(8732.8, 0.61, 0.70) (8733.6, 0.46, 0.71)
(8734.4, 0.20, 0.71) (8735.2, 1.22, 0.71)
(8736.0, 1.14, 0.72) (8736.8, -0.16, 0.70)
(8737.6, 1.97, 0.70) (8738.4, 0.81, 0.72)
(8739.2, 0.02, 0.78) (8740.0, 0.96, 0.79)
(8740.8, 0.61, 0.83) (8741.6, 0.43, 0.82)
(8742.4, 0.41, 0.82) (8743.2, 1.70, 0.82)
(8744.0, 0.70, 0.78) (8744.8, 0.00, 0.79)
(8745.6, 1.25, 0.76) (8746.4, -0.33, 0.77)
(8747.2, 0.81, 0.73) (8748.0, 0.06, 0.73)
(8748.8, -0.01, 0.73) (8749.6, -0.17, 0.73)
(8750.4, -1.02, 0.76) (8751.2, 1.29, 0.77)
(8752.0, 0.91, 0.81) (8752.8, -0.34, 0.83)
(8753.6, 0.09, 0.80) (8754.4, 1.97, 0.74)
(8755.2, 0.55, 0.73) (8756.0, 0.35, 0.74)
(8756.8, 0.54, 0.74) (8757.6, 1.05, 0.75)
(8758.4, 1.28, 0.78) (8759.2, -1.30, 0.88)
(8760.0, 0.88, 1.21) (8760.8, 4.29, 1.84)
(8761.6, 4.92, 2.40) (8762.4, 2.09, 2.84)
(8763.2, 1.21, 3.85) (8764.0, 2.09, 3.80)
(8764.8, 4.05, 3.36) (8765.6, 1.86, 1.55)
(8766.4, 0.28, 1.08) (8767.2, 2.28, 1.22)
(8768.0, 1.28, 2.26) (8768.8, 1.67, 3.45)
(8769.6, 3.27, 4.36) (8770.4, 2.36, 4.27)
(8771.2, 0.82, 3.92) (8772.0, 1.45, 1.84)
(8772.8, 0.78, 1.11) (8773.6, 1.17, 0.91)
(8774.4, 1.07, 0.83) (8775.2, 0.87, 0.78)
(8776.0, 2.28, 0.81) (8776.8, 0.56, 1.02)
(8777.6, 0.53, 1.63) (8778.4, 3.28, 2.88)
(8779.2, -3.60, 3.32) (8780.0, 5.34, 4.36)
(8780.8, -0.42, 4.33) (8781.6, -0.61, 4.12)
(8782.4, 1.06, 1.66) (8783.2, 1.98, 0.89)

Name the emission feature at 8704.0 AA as H-beta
